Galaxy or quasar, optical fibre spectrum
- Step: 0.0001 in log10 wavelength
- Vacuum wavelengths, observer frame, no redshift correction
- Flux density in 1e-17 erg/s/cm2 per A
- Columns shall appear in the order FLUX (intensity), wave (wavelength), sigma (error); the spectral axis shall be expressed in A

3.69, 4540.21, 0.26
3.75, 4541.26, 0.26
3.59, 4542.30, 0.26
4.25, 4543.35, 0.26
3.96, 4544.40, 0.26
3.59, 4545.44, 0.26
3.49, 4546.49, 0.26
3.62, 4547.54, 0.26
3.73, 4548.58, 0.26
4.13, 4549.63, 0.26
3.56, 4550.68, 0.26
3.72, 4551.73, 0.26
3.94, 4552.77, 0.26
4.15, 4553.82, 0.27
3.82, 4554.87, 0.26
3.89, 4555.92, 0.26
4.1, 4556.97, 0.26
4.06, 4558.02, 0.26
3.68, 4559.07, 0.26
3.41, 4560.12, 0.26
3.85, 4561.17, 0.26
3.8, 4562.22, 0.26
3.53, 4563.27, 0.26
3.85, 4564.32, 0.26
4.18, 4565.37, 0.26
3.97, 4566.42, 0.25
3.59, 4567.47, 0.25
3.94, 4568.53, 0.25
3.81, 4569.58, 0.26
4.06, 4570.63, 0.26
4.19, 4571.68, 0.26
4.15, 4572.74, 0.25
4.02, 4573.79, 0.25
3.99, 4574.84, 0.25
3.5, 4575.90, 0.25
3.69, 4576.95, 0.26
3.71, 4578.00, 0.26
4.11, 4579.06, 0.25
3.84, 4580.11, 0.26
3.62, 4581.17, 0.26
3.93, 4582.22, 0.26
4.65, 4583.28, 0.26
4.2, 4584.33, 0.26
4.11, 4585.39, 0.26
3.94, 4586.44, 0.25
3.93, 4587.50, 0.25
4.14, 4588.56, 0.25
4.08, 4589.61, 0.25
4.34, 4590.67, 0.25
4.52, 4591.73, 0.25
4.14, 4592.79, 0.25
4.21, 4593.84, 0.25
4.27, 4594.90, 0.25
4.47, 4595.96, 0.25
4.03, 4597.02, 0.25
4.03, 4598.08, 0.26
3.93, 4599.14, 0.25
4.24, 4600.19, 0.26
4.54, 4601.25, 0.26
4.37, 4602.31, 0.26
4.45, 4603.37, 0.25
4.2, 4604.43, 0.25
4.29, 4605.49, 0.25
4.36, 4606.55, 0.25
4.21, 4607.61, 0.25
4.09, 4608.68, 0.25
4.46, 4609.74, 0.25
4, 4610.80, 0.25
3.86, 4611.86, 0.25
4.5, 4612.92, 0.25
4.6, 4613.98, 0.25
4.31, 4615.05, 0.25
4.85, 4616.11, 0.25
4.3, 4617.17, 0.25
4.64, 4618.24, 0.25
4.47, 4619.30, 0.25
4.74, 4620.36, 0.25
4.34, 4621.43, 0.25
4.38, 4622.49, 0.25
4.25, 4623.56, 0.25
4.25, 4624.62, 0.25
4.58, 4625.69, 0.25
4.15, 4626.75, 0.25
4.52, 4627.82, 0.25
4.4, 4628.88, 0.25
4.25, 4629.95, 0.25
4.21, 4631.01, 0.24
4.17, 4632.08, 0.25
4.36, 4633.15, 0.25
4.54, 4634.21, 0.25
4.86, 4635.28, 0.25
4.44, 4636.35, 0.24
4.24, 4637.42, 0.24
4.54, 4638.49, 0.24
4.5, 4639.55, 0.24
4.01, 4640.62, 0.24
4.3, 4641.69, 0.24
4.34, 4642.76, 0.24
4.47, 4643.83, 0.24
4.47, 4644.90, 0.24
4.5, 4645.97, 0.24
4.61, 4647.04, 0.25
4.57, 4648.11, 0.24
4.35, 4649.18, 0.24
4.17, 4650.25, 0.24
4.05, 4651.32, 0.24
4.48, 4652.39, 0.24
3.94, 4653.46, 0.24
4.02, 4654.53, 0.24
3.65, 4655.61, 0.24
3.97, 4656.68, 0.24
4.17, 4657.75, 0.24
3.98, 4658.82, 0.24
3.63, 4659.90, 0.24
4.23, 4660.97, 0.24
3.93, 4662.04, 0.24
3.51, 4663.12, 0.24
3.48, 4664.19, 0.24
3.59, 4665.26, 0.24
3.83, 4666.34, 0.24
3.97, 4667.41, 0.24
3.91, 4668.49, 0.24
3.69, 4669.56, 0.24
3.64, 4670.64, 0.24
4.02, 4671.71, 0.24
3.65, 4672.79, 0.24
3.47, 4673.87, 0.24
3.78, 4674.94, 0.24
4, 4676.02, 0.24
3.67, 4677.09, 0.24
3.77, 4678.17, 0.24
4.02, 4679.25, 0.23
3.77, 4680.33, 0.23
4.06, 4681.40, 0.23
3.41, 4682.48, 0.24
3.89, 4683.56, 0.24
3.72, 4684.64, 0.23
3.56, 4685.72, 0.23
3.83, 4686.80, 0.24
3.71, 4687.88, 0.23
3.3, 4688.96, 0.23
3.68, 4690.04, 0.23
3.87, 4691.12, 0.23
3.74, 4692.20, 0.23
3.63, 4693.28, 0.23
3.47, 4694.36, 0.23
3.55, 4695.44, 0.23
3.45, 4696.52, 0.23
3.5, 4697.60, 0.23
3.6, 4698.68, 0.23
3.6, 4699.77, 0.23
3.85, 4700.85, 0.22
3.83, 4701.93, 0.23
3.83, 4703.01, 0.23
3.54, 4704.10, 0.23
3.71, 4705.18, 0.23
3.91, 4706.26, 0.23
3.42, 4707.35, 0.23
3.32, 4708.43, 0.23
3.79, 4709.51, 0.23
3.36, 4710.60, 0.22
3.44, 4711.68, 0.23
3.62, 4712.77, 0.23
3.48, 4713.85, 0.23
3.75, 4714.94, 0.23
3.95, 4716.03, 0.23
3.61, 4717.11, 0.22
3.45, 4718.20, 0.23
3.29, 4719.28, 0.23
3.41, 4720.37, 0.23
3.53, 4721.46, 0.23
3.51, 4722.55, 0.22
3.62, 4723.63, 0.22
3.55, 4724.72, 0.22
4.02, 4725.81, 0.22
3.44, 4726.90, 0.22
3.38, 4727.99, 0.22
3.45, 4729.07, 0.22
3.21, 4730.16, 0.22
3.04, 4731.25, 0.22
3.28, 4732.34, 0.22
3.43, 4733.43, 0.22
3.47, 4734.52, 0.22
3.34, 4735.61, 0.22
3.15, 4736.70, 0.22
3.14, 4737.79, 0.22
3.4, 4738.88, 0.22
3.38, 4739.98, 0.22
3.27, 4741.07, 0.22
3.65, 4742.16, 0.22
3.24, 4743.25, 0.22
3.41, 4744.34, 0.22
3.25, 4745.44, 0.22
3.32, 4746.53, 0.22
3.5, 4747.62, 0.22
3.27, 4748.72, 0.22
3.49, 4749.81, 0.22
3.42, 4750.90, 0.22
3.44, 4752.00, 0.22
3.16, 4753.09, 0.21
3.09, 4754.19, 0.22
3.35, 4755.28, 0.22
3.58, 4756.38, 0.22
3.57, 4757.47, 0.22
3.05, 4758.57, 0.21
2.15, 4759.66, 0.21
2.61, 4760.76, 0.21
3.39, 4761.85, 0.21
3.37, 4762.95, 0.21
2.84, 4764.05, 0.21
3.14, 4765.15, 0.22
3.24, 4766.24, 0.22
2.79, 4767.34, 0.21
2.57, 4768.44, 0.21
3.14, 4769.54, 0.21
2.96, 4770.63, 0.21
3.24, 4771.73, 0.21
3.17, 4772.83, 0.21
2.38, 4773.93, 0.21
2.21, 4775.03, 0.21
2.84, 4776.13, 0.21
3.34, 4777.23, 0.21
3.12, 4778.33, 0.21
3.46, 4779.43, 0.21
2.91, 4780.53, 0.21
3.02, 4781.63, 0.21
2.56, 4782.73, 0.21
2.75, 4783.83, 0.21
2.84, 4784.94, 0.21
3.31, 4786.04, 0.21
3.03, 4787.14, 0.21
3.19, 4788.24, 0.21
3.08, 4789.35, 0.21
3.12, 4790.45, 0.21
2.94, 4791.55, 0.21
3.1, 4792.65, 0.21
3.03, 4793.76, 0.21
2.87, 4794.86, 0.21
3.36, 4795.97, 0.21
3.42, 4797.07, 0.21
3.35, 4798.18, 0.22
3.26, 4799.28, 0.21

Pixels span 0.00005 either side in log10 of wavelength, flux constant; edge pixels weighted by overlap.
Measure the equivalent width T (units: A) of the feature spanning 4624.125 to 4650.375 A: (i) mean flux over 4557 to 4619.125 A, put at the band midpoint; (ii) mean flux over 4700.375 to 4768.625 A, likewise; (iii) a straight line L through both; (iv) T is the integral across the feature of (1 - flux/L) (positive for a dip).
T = -3.64 A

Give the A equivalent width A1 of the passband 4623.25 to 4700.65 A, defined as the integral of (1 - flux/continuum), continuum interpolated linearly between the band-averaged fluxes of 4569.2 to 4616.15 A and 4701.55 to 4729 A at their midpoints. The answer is -3.1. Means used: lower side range 4.15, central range 3.99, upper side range 3.59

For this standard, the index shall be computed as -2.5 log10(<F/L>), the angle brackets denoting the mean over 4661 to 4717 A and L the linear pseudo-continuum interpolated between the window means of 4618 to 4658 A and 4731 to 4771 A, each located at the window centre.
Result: 0.04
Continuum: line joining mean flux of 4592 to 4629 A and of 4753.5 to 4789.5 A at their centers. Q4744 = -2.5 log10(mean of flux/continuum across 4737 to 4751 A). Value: -0.042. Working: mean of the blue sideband 4.33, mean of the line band 3.36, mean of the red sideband 3.01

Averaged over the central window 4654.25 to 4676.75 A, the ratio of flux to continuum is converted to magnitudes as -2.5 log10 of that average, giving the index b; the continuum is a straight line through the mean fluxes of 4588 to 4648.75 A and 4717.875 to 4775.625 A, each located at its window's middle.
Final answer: 0.04 mag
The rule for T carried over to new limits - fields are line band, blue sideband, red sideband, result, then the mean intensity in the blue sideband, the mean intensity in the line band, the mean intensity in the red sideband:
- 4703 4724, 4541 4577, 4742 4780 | -1.7 A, 3.85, 3.57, 3.13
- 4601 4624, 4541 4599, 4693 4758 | -3.3 A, 3.94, 4.37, 3.48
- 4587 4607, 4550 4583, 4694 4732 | -2.3 A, 3.87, 4.24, 3.56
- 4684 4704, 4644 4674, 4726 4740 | 0.2 A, 3.99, 3.65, 3.33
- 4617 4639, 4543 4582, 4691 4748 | -4.2 A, 3.85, 4.41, 3.51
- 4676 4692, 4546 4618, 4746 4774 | -1.0 A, 4.05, 3.74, 3.14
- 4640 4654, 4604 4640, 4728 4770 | -0.6 A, 4.38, 4.33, 3.23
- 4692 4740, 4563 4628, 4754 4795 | -1.8 A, 4.17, 3.52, 3.01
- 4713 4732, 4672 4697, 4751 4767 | -0.5 A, 3.7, 3.51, 3.14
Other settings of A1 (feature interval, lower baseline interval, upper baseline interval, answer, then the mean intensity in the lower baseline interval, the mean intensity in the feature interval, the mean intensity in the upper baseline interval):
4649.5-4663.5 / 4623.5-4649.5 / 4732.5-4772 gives 0.7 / 4.4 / 3.99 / 3.22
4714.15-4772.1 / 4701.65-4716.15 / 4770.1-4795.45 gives 0.3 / 3.63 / 3.31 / 2.98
